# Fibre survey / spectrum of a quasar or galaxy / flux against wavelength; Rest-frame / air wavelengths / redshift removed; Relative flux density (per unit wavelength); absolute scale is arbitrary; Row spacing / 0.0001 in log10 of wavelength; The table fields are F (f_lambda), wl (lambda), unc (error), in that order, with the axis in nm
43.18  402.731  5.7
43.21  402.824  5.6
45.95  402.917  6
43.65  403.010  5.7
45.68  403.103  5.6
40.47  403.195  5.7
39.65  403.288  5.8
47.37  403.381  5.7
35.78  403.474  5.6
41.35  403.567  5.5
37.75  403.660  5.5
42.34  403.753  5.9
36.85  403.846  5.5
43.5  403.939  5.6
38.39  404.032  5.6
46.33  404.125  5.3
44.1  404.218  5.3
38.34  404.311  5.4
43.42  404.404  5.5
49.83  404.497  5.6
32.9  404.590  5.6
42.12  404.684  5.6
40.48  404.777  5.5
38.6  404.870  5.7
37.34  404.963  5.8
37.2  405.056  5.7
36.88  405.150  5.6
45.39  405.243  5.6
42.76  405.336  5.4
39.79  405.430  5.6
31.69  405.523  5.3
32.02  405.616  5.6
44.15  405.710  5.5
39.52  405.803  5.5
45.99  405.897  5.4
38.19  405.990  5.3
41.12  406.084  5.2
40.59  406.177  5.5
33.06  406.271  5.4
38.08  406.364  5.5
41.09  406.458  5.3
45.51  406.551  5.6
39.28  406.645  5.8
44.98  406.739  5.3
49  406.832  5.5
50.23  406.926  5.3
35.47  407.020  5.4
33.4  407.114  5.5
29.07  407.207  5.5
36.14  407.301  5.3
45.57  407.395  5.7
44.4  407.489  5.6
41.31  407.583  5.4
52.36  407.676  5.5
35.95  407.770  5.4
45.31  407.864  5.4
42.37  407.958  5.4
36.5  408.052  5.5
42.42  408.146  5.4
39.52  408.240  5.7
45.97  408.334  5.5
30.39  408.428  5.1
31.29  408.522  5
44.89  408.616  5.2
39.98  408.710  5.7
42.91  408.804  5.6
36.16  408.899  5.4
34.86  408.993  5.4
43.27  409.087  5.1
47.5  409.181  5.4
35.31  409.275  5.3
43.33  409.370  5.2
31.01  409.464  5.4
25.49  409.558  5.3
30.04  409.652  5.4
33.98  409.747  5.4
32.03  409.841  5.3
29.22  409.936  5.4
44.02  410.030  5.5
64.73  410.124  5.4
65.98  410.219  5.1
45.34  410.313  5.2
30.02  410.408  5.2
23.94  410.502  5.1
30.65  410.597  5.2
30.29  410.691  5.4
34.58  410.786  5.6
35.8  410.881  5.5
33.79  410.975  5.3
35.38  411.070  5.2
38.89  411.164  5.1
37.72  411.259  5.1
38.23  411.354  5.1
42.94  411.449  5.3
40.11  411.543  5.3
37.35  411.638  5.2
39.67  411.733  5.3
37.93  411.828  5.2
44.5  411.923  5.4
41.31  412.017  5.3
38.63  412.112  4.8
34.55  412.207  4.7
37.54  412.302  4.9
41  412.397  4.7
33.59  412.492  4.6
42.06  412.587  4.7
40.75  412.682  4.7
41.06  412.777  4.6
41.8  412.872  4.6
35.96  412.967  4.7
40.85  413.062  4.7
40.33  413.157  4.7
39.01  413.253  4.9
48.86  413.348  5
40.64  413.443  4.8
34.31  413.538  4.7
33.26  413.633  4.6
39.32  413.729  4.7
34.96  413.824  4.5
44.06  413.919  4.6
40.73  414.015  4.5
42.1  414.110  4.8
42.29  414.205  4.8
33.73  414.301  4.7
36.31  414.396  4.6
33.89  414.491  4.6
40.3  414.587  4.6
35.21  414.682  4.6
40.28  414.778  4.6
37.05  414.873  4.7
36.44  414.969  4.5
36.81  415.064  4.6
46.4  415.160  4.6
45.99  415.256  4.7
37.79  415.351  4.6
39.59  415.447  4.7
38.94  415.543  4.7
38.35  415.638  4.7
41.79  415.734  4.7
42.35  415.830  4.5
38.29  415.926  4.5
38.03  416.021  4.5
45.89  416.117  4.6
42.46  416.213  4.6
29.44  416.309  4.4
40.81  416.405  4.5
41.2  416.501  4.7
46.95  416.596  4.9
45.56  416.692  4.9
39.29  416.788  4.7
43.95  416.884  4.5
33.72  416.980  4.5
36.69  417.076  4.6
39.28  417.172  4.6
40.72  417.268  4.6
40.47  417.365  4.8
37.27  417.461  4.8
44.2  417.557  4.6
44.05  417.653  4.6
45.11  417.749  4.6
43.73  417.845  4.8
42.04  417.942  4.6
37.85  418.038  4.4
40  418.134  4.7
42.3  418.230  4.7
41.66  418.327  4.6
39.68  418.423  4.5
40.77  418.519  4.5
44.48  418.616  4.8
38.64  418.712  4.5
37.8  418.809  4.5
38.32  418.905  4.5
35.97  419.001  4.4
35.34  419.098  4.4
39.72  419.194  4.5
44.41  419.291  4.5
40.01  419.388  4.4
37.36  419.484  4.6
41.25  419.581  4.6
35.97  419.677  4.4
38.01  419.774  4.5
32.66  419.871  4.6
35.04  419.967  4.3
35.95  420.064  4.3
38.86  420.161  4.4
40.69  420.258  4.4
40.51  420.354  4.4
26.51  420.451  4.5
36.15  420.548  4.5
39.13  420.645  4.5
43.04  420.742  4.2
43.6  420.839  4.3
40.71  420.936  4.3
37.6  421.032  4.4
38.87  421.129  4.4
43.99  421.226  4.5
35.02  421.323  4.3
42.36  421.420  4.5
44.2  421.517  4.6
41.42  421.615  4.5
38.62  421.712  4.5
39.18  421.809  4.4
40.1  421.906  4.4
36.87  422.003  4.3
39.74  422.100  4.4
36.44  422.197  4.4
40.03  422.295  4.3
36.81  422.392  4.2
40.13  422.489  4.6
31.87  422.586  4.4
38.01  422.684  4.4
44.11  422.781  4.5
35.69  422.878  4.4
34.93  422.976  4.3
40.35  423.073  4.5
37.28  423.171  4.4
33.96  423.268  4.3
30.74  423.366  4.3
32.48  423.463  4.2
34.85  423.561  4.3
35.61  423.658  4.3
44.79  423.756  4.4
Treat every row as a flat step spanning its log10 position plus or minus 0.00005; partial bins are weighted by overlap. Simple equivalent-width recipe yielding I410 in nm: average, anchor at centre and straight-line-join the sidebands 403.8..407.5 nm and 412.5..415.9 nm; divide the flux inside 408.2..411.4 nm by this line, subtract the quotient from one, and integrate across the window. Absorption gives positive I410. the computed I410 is 0.164 nm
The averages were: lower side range 40.3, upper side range 39.4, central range 37.8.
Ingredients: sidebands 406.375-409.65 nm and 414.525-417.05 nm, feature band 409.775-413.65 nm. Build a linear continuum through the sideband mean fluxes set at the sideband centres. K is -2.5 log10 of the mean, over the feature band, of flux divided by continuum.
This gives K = 0.03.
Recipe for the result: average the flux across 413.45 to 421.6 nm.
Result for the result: 39.5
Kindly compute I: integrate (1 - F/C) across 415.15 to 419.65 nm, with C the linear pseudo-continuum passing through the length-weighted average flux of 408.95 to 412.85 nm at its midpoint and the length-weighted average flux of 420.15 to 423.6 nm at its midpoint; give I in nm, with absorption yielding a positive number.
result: -0.27 nm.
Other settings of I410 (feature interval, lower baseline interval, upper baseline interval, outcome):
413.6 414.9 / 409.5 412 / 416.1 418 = 0.05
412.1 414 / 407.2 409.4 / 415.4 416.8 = 0.07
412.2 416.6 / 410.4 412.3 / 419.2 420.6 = -0.31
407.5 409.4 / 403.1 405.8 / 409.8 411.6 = -0.07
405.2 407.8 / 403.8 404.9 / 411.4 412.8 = 0.01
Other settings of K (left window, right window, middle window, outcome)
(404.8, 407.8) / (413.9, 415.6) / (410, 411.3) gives 0.01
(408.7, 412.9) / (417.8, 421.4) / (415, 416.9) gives -0.06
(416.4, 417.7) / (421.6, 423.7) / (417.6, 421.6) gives -0.01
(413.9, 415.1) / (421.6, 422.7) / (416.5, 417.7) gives -0.08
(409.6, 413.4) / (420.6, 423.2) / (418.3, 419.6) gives -0.01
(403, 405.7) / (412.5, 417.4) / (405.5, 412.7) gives 0.03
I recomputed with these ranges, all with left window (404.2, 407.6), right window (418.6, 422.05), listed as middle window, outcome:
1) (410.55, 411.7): 0.10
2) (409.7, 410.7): 0.01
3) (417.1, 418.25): -0.07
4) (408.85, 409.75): 0.08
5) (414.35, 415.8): 0.01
